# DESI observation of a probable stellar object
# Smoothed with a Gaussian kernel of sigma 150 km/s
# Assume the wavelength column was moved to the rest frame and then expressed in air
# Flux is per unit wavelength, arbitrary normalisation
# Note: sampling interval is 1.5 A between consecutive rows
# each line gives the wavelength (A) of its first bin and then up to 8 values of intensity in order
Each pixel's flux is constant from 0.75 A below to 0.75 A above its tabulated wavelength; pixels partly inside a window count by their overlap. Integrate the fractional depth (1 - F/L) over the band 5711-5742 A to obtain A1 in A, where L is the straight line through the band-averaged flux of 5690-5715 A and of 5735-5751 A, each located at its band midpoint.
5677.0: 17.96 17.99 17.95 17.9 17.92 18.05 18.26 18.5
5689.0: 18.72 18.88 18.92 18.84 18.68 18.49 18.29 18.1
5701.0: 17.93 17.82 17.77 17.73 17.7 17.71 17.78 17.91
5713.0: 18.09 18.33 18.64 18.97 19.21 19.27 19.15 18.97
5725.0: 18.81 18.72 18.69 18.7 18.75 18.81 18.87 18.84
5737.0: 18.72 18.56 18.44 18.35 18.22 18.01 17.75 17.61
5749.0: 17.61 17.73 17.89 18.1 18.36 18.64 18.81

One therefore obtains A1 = -0.9 A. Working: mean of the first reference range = 18.2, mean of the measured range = 18.7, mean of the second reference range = 18.2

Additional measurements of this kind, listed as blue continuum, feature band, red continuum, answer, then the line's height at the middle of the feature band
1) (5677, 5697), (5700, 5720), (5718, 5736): 0.6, 18.7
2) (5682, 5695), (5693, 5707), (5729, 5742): 0.3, 18.6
